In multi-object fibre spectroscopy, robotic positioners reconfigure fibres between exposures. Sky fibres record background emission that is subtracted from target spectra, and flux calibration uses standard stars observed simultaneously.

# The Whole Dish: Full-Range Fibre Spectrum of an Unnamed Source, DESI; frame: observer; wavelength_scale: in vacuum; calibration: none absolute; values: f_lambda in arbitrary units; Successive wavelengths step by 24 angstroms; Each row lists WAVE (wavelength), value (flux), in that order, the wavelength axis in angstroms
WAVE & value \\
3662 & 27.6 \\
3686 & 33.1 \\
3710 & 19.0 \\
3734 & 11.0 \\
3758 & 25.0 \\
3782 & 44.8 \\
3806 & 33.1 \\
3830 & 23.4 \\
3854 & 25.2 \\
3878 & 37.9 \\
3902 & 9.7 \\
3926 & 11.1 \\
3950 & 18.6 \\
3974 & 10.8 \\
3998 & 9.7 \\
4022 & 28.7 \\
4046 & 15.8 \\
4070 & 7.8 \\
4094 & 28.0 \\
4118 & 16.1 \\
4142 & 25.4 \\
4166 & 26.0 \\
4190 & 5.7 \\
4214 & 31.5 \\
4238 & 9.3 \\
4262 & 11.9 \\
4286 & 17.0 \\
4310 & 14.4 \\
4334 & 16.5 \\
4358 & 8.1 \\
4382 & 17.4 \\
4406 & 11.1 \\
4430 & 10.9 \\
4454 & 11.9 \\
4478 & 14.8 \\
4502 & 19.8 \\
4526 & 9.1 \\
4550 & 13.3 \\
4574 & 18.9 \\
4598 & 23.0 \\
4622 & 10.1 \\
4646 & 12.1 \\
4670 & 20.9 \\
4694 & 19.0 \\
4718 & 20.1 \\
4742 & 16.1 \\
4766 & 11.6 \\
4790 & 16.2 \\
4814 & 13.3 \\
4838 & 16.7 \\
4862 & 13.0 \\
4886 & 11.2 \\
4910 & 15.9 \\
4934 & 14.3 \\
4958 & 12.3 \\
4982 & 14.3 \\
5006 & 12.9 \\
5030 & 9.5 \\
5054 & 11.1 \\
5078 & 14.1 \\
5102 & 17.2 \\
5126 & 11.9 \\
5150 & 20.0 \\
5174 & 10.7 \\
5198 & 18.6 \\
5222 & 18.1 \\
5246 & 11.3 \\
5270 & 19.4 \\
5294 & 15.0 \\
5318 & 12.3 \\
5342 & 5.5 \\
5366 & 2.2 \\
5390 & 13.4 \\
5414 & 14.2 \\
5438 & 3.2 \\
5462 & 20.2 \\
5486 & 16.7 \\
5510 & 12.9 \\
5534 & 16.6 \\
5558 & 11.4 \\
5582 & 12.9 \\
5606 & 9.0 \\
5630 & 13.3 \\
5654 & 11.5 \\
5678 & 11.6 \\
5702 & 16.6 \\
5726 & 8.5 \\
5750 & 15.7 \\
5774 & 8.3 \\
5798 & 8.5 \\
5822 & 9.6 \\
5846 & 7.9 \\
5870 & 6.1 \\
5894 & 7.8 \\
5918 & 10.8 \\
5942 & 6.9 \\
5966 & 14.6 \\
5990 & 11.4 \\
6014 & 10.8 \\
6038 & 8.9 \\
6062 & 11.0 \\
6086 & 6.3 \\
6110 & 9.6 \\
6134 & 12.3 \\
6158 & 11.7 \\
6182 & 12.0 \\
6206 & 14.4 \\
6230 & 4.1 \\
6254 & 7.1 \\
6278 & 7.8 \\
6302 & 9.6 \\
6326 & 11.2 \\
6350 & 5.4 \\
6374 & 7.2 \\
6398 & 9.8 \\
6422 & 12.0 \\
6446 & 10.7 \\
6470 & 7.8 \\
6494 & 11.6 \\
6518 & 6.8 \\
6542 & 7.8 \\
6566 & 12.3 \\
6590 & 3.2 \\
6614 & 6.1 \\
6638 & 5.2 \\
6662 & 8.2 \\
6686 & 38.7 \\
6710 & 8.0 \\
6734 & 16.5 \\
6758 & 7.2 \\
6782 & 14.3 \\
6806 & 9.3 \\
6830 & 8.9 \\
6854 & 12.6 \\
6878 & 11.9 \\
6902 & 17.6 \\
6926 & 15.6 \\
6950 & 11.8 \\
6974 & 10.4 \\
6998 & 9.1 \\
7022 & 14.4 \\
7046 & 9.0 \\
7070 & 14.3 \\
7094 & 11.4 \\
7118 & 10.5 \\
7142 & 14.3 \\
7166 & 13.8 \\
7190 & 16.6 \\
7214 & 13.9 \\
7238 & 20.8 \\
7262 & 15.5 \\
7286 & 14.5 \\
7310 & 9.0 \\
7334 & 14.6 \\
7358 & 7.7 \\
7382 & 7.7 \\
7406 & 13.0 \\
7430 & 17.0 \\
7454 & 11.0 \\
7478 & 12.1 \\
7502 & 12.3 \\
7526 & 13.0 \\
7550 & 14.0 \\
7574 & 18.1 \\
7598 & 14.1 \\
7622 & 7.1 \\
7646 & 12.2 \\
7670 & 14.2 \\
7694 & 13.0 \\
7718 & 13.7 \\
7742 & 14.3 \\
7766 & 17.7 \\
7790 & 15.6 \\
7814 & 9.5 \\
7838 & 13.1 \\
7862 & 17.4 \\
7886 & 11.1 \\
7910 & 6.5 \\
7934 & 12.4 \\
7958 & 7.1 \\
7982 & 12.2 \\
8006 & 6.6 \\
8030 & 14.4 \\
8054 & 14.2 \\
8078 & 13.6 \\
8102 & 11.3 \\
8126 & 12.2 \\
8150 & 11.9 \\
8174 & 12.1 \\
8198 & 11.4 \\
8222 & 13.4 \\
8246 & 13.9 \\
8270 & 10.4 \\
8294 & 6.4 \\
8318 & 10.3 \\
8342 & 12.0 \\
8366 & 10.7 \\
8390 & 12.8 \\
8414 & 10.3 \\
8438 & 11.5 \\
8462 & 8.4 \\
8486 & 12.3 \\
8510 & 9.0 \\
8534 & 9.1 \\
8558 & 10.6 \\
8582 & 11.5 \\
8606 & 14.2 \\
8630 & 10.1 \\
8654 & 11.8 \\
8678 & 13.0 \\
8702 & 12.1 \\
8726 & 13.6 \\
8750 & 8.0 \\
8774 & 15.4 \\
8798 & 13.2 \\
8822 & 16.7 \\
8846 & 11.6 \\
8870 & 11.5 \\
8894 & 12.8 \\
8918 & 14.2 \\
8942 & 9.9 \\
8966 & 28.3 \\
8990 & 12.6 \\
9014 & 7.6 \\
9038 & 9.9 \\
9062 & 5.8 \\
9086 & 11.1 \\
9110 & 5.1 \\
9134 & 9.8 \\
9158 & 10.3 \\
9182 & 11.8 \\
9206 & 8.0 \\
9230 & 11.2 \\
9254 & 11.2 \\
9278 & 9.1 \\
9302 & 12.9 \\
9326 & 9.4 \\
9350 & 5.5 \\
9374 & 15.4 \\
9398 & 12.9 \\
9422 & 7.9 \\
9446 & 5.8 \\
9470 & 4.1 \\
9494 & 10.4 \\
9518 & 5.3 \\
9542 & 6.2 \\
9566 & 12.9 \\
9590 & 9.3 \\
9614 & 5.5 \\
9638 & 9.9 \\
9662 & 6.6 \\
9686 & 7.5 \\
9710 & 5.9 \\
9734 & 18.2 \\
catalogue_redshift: 0.792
